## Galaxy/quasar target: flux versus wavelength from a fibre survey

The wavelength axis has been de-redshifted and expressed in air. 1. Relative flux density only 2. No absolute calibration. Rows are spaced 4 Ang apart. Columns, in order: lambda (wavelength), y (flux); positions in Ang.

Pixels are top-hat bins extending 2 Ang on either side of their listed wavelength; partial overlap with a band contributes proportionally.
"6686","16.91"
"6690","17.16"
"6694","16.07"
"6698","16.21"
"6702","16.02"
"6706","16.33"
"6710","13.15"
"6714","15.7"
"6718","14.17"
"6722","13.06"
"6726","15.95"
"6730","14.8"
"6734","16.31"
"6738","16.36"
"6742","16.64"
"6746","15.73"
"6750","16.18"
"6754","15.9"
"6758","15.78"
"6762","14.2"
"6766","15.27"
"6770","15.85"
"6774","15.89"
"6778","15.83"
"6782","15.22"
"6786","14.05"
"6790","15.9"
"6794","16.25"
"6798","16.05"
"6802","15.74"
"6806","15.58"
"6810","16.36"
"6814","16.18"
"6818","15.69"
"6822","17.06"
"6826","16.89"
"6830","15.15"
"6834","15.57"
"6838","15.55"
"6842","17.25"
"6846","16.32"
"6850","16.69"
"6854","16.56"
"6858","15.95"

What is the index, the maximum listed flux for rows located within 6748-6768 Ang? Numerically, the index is 16.18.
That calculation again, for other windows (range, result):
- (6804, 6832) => 17.06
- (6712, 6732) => 15.95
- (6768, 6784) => 15.89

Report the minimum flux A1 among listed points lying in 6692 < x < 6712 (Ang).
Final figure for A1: 13.15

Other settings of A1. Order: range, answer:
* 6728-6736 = 14.8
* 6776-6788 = 14.05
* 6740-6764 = 14.2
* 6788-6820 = 15.58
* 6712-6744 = 13.06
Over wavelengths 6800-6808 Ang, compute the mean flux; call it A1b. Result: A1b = 15.7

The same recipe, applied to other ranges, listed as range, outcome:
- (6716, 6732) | 14.5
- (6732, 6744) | 16.4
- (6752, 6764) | 15.3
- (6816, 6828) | 16.5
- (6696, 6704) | 16.1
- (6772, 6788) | 15.2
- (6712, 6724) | 14.3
